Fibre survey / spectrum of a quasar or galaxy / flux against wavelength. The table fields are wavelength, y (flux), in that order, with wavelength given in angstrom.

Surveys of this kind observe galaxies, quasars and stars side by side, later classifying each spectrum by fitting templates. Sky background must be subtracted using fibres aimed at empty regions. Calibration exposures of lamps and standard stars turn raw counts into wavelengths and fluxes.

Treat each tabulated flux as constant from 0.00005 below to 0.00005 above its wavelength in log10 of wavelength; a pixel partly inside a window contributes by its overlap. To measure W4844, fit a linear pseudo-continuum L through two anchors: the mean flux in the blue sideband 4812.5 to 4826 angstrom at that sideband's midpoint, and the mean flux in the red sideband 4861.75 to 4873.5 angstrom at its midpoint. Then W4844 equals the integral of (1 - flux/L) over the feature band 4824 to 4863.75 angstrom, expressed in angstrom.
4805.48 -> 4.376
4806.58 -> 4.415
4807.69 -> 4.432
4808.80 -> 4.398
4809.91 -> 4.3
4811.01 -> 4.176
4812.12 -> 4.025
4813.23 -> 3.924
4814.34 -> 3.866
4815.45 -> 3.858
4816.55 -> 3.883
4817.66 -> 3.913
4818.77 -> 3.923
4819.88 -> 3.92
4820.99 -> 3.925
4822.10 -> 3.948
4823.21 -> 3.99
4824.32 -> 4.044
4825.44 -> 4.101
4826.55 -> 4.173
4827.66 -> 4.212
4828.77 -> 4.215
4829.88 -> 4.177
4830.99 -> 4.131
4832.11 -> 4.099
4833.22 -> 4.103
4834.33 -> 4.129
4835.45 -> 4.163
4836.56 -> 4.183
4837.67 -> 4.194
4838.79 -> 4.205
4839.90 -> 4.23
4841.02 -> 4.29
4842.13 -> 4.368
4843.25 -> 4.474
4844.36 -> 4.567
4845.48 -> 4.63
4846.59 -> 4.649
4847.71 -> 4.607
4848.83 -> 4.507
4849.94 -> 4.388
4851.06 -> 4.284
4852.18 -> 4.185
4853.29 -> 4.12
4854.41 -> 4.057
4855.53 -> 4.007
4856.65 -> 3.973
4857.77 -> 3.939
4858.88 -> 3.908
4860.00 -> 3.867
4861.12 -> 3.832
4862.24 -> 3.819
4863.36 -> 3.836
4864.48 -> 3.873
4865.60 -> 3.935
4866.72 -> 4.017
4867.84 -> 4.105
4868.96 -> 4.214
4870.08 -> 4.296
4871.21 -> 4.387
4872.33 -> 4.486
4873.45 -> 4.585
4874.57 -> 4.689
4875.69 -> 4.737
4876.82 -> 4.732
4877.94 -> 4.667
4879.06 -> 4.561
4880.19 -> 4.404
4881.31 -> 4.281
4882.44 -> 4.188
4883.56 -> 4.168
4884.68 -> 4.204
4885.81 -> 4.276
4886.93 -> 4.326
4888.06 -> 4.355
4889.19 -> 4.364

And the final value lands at -1.5 angstrom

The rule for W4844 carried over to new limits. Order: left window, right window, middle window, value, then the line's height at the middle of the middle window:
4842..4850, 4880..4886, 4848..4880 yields 1.3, 4.4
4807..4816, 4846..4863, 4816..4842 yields 0.2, 4.13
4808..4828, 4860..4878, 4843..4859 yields -0.5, 4.17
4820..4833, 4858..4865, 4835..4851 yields -1.6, 3.98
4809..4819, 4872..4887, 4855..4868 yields 1.2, 4.33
